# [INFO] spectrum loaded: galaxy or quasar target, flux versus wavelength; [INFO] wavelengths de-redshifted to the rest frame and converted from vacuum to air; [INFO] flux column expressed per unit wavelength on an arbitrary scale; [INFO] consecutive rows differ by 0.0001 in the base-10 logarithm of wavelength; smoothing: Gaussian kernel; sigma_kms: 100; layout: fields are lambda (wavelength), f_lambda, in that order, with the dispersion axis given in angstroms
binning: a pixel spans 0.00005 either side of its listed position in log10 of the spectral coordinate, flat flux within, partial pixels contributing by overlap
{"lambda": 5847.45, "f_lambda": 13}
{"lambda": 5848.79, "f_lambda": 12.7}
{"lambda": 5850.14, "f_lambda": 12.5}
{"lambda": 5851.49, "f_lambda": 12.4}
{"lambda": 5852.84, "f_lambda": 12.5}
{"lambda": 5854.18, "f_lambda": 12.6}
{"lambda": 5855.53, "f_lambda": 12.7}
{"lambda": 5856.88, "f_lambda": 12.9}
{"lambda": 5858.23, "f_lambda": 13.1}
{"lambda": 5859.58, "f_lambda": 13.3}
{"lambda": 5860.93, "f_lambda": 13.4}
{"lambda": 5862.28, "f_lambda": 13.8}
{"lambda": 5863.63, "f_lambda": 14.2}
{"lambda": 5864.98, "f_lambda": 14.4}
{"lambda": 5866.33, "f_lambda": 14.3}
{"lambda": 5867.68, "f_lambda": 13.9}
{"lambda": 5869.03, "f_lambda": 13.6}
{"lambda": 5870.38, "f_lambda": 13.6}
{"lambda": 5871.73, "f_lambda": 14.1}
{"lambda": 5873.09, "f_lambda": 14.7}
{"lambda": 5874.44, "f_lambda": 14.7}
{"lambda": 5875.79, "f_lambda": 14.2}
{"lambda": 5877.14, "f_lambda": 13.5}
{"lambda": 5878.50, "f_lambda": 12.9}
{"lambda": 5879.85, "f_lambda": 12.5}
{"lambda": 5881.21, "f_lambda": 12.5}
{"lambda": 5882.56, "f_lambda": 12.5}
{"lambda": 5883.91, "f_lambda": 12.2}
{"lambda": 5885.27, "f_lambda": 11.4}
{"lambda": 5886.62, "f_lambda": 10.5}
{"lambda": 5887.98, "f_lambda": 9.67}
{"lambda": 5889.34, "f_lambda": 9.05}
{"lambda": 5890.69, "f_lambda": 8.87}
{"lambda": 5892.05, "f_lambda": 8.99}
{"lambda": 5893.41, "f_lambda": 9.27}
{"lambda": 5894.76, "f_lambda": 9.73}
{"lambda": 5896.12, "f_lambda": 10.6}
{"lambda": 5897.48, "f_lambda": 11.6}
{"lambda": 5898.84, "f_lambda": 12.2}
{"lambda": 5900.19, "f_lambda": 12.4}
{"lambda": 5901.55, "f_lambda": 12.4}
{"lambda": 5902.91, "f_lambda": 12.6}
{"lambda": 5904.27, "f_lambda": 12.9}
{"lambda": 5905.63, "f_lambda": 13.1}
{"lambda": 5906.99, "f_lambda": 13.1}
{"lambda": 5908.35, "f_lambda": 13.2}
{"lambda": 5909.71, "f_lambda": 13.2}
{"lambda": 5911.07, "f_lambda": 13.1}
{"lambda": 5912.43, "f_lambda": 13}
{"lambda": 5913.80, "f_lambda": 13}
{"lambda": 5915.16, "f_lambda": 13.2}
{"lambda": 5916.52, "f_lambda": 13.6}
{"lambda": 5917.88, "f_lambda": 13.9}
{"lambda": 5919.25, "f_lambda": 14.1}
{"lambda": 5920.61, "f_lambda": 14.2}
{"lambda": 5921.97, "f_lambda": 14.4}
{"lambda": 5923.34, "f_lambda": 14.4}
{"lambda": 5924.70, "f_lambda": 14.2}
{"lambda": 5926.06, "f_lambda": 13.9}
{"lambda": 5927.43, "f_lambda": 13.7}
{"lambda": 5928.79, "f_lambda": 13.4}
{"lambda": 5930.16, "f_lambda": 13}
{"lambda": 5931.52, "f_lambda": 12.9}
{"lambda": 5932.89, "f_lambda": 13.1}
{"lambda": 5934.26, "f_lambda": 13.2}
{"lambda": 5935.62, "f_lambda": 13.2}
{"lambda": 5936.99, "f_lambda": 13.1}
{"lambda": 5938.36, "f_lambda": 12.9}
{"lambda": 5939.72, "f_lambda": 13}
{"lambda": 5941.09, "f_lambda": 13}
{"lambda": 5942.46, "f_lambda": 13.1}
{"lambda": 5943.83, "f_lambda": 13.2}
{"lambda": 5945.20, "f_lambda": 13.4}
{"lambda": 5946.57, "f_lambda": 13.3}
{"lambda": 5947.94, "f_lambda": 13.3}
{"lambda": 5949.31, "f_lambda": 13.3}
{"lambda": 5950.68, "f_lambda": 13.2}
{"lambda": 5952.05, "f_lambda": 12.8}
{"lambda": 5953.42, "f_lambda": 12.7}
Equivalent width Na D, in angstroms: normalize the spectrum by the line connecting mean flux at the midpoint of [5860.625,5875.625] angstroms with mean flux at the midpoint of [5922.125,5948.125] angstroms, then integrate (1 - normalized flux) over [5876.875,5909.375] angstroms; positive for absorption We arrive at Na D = 5.3 angstroms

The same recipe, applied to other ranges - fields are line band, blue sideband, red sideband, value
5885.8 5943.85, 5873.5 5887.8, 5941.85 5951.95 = 1.9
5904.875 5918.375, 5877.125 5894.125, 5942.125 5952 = -1.5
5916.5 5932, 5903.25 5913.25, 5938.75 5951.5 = -0.8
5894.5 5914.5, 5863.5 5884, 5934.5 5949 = 1.4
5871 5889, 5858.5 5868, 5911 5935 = 1.5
